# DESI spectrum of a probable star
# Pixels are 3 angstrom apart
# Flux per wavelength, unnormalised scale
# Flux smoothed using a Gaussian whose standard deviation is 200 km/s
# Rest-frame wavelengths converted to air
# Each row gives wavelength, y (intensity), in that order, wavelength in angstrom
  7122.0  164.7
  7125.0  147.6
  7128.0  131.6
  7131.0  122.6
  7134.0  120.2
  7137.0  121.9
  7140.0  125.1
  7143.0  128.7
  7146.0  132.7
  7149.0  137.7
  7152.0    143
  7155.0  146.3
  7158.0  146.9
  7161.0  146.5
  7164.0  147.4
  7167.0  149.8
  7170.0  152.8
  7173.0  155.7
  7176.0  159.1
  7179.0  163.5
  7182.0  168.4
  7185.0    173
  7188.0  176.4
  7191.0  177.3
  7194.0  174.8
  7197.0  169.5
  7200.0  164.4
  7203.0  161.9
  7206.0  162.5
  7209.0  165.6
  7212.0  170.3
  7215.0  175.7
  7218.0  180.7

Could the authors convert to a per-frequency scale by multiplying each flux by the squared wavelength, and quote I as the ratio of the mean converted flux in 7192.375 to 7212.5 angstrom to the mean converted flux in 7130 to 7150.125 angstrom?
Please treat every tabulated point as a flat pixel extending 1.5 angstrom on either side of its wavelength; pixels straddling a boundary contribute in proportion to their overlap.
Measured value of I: 1.3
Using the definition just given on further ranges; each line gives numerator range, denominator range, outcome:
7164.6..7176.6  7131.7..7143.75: 1.25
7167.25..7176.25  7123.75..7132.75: 1.18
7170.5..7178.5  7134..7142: 1.29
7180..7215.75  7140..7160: 1.24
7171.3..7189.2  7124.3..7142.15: 1.32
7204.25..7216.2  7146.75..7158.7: 1.20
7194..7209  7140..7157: 1.23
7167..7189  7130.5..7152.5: 1.28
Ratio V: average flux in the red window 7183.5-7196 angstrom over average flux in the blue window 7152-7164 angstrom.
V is 1.20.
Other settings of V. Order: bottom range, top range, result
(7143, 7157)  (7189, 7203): 1.23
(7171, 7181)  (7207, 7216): 1.06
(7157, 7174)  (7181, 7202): 1.15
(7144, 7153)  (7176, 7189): 1.23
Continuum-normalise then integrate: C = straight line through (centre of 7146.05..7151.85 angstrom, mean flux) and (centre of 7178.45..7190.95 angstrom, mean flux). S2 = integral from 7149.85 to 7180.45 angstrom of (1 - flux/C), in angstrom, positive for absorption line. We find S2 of 0.4 angstrom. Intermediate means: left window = 138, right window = 172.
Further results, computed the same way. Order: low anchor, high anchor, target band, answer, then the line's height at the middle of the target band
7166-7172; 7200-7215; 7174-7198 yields -1.80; 158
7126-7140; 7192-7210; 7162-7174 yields -0.37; 147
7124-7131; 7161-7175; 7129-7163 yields 2.10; 143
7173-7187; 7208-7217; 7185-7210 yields -0.13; 169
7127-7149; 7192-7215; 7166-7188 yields -1.50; 151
